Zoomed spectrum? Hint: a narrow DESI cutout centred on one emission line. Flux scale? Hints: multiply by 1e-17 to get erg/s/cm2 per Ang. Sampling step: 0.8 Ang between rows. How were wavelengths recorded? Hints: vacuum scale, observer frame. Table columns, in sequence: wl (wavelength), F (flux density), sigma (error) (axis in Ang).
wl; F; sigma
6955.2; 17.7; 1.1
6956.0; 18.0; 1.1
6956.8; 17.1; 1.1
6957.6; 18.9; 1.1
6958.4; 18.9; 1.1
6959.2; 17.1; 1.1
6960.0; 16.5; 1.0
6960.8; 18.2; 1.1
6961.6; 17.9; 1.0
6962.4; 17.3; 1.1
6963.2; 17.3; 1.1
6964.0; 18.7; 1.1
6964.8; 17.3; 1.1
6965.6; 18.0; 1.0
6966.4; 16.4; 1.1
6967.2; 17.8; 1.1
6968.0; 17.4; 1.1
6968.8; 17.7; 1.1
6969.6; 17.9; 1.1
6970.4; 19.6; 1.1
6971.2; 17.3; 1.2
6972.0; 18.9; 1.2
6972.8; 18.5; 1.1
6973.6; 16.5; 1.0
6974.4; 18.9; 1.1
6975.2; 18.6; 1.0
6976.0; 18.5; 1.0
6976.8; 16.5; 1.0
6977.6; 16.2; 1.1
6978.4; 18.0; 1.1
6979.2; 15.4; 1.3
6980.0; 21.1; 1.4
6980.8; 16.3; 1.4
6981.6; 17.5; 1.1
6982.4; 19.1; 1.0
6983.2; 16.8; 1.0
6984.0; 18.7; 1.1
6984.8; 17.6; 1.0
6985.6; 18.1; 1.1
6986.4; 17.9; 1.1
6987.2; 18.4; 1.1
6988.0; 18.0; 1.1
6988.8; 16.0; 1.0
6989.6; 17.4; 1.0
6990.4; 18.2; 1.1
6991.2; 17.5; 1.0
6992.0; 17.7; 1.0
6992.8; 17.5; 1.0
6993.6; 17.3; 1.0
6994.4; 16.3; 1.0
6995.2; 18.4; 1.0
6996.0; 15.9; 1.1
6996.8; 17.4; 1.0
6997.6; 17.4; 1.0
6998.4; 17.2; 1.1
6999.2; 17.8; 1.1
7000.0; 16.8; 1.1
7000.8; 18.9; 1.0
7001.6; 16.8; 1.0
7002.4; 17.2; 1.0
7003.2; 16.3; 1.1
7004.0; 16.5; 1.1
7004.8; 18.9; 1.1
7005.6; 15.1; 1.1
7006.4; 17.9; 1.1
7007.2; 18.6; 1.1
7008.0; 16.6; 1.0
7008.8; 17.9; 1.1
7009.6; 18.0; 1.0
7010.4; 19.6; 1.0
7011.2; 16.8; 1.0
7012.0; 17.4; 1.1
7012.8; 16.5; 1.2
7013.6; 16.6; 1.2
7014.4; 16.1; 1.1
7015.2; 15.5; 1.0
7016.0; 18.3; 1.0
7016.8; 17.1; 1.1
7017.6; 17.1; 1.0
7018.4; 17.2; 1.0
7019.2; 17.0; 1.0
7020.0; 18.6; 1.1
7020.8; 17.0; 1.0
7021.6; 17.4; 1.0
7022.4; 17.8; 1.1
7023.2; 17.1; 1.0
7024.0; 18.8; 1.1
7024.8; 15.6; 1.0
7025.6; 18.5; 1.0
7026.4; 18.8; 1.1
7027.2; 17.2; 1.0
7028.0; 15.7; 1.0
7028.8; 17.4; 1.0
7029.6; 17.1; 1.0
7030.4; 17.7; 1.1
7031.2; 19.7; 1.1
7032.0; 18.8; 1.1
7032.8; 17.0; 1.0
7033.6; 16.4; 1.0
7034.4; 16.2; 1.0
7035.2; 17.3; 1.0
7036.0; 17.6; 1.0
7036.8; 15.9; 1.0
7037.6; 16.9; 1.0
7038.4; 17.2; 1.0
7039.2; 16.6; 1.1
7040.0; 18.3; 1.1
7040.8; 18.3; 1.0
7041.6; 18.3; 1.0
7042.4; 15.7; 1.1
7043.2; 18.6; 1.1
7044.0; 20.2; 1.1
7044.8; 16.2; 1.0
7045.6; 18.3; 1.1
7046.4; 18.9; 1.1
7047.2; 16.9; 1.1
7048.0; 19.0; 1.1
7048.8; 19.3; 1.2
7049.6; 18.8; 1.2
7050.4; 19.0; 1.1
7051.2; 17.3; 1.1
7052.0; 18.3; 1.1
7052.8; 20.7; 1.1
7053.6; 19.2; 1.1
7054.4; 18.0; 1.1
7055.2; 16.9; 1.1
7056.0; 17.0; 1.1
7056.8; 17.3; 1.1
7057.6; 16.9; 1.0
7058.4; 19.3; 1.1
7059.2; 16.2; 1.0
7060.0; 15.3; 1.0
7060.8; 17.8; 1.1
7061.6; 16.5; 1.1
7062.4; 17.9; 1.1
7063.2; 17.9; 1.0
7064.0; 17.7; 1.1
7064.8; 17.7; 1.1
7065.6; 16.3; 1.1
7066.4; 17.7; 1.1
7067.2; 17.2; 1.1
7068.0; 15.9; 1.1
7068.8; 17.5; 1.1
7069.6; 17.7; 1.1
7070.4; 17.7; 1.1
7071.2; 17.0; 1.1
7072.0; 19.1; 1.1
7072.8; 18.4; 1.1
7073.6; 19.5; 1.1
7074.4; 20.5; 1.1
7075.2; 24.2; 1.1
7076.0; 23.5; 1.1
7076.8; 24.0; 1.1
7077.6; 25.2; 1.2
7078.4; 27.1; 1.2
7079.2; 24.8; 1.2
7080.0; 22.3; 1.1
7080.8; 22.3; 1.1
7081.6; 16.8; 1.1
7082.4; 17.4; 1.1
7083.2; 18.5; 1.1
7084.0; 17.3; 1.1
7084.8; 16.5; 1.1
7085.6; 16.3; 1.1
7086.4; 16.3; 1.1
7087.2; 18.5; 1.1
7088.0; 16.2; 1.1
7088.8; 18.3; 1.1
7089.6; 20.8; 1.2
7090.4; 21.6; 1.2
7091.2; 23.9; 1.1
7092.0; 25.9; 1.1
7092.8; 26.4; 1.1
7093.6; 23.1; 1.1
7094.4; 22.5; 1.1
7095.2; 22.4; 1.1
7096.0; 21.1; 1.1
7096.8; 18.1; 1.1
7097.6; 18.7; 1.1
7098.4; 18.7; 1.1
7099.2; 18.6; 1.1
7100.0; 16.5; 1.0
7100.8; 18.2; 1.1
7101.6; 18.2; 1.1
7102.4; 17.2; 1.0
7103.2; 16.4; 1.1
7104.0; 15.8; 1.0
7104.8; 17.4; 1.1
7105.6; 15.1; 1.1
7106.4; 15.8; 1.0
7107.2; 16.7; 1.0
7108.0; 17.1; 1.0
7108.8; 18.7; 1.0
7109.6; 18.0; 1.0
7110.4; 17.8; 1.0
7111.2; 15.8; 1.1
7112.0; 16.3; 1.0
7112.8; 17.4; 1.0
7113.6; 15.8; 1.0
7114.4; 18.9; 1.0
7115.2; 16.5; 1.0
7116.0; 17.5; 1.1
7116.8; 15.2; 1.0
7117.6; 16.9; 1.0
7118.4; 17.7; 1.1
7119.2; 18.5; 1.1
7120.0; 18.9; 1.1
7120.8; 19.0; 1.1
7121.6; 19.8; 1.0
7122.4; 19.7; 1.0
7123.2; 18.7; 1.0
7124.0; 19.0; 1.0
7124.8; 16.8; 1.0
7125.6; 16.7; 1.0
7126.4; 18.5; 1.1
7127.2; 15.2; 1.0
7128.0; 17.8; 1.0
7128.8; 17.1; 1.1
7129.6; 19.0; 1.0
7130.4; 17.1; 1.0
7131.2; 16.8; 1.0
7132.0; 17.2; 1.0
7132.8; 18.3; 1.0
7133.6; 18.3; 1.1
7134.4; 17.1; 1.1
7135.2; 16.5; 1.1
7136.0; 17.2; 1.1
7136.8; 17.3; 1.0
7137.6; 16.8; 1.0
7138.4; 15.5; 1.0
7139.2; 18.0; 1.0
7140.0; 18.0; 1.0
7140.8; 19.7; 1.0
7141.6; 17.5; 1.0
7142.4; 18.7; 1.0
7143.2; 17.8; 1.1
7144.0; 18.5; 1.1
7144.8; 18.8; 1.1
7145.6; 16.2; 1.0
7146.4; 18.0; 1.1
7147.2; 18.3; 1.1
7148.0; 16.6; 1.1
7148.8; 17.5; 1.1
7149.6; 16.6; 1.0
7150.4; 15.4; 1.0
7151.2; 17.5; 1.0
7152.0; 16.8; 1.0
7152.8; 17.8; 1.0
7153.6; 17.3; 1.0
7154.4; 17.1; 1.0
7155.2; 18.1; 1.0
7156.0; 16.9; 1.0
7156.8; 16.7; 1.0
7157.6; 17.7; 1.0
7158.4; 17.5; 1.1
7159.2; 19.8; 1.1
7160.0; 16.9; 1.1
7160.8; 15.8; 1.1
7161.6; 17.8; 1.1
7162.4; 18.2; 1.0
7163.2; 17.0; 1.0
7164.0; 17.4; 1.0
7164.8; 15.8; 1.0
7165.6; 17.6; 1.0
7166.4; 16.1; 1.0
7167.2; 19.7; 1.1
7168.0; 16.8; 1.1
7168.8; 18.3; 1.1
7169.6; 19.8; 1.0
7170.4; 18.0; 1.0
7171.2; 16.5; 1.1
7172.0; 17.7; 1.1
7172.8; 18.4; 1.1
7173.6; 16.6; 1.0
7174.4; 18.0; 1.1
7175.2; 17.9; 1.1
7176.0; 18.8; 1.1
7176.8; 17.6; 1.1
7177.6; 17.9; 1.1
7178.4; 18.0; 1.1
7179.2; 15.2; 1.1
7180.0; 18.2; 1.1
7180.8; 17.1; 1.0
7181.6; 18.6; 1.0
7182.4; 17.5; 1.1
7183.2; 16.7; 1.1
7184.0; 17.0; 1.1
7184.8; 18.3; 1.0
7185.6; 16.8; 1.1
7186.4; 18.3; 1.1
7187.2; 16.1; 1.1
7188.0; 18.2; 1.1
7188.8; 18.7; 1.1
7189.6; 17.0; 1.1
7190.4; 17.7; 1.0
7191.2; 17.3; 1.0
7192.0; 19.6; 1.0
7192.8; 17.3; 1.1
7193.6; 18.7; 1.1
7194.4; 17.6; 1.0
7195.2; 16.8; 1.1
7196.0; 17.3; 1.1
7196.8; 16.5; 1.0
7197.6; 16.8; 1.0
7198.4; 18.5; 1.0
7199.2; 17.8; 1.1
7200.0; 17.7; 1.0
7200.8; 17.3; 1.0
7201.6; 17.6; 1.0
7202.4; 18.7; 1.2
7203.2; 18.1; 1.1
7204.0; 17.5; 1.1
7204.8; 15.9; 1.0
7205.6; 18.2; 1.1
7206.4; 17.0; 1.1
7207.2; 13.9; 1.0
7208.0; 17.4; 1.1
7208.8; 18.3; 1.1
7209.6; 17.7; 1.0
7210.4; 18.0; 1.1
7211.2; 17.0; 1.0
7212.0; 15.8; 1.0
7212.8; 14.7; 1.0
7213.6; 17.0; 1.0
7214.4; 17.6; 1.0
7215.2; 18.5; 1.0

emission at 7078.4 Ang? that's [S II] 6716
